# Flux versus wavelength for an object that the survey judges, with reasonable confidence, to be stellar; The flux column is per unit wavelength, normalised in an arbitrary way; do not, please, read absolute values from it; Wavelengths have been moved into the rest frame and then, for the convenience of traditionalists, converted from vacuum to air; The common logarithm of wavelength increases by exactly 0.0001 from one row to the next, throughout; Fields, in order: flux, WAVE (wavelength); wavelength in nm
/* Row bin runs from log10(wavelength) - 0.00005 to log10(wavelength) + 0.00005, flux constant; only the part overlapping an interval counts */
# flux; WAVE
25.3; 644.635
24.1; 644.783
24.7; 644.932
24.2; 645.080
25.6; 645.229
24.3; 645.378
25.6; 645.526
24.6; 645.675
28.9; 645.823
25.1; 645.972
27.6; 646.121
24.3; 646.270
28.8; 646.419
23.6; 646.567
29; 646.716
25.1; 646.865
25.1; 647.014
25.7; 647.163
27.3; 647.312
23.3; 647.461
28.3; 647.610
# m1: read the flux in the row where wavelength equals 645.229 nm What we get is 25.6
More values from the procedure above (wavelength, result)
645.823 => 28.9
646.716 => 29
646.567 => 23.6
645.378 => 24.3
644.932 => 24.7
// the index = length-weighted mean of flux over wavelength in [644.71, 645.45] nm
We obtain 24.6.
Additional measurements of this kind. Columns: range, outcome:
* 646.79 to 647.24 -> 25.3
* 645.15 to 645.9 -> 25.8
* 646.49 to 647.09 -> 25.7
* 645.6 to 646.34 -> 26.1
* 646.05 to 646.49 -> 26.9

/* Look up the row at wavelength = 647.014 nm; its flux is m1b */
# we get 25.1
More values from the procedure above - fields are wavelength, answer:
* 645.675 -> 24.6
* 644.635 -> 25.3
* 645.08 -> 24.2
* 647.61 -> 28.3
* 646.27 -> 24.3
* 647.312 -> 27.3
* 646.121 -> 27.6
